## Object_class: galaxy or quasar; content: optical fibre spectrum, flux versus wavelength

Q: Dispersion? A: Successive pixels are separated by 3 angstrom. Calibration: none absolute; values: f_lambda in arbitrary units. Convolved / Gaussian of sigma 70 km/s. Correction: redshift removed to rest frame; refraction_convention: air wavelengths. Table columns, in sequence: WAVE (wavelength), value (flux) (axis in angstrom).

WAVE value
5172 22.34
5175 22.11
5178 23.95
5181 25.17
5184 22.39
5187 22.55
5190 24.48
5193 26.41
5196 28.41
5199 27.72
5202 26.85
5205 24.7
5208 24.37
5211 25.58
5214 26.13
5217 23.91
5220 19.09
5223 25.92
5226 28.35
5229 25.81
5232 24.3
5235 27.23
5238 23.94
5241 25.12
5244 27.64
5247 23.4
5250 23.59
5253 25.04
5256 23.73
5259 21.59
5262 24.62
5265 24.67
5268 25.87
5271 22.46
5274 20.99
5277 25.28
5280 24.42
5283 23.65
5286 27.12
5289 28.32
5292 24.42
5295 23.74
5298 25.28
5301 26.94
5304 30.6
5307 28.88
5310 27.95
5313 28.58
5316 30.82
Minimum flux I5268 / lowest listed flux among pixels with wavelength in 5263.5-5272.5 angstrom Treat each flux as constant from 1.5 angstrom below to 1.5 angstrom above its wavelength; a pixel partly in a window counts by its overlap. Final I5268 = 22.46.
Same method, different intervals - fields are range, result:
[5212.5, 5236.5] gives 19.09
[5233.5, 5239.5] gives 23.94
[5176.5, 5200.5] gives 22.39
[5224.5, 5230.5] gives 25.81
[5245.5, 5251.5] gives 23.4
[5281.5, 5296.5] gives 23.65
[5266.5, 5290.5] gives 20.99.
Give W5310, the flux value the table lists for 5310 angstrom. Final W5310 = 27.95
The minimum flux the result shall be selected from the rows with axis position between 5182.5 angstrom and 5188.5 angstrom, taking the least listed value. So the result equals 22.39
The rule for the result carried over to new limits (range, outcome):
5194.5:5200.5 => 27.72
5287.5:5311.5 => 23.74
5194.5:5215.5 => 24.37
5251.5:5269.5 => 21.59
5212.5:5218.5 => 23.91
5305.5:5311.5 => 27.95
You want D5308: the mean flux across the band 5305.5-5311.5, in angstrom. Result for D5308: 28.4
